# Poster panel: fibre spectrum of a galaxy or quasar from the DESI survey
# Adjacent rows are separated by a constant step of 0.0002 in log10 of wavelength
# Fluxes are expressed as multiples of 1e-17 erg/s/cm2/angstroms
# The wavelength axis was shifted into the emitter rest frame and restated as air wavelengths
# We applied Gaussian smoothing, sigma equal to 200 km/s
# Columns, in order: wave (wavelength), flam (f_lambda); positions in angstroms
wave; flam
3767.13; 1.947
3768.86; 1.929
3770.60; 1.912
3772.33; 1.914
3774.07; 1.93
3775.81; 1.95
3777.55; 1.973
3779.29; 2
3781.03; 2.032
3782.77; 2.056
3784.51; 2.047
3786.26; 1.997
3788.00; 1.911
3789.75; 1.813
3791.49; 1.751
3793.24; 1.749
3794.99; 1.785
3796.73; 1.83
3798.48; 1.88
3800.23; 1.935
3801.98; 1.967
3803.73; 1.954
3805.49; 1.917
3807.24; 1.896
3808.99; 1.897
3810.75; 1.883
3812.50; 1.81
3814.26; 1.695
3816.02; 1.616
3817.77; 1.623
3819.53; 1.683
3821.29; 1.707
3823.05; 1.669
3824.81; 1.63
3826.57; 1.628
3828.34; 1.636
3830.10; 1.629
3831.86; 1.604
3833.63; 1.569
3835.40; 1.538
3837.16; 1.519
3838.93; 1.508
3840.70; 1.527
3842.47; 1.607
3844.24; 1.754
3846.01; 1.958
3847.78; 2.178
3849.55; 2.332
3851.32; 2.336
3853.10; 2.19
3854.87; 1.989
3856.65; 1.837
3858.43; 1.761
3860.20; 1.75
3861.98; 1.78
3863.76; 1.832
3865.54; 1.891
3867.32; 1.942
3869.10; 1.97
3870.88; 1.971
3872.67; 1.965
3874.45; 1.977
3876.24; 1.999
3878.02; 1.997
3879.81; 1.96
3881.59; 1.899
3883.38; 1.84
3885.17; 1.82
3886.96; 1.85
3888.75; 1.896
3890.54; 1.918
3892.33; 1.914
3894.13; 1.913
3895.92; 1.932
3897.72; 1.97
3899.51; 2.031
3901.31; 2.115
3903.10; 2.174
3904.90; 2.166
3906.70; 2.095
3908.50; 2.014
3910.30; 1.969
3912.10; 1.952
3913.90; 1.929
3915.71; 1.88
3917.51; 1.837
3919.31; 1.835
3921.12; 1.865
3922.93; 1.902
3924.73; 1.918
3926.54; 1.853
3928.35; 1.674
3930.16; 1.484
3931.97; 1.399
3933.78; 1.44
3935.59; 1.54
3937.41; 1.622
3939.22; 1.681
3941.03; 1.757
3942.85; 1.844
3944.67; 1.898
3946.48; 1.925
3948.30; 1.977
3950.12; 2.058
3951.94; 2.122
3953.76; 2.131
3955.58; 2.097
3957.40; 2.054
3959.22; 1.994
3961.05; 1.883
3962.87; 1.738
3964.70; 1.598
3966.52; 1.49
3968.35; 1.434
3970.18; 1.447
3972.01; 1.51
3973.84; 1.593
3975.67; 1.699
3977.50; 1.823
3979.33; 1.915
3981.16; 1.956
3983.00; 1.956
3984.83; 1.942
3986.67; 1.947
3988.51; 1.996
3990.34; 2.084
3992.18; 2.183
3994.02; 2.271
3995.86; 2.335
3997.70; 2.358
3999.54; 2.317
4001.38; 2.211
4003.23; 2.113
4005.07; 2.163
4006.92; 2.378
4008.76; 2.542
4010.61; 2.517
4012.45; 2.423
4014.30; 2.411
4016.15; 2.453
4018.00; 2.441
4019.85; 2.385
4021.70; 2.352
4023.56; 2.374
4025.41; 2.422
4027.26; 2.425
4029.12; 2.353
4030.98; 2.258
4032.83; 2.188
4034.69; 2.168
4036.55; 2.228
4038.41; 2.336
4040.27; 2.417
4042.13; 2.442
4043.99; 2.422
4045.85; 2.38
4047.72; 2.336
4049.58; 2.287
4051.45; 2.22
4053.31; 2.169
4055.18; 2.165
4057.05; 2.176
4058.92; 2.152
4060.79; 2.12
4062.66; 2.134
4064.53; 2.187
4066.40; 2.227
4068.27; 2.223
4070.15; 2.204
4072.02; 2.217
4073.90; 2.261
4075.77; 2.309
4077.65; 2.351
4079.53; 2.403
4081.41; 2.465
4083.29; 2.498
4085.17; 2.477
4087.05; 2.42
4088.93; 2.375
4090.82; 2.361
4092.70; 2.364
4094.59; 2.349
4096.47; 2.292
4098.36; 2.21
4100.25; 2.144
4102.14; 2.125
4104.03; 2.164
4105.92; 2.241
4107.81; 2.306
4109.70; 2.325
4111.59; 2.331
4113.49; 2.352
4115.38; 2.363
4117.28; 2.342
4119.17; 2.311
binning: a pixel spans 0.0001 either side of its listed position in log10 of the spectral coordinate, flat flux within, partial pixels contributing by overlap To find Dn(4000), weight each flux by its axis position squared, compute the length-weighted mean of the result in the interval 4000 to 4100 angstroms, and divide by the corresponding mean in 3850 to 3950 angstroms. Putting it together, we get 1.32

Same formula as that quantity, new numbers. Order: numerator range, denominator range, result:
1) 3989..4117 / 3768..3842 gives 1.46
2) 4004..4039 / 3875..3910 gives 1.27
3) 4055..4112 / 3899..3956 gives 1.31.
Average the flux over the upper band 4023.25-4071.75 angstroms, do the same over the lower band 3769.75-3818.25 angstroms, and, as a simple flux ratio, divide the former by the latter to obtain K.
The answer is 1.2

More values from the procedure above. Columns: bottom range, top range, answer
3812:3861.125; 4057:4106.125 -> 1.29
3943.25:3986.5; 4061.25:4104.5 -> 1.25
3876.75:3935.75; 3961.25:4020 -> 1.09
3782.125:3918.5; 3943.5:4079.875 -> 1.15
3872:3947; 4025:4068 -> 1.21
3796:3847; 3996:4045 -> 1.36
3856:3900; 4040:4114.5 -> 1.20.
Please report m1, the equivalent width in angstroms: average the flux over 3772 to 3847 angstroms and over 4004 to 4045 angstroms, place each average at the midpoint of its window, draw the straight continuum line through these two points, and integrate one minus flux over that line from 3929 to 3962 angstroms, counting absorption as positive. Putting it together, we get 5.05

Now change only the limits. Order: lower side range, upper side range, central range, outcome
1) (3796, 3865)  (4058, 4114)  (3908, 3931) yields 1.3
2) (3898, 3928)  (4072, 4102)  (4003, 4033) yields -2.5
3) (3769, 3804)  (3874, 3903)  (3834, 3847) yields 2.0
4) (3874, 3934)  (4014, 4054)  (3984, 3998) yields 0.4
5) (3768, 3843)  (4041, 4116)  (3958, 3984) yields 4.6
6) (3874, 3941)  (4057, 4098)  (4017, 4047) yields -2.3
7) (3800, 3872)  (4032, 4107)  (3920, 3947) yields 3.9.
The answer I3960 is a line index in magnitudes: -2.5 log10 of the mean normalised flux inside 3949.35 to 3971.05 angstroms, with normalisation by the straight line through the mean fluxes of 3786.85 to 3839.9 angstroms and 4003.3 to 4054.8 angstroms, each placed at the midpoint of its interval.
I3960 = 0.17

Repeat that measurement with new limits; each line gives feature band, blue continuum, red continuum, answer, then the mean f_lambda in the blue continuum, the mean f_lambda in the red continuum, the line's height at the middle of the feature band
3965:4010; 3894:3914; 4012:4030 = 0.16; 2.03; 2.4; 2.3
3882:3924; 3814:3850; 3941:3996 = -0.09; 1.69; 1.89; 1.79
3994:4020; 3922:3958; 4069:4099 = -0.14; 1.82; 2.35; 2.06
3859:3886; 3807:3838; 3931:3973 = -0.12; 1.68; 1.77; 1.71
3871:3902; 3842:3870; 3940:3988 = -0.01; 1.95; 1.84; 1.92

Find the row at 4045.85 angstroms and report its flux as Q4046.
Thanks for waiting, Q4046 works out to 2.38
